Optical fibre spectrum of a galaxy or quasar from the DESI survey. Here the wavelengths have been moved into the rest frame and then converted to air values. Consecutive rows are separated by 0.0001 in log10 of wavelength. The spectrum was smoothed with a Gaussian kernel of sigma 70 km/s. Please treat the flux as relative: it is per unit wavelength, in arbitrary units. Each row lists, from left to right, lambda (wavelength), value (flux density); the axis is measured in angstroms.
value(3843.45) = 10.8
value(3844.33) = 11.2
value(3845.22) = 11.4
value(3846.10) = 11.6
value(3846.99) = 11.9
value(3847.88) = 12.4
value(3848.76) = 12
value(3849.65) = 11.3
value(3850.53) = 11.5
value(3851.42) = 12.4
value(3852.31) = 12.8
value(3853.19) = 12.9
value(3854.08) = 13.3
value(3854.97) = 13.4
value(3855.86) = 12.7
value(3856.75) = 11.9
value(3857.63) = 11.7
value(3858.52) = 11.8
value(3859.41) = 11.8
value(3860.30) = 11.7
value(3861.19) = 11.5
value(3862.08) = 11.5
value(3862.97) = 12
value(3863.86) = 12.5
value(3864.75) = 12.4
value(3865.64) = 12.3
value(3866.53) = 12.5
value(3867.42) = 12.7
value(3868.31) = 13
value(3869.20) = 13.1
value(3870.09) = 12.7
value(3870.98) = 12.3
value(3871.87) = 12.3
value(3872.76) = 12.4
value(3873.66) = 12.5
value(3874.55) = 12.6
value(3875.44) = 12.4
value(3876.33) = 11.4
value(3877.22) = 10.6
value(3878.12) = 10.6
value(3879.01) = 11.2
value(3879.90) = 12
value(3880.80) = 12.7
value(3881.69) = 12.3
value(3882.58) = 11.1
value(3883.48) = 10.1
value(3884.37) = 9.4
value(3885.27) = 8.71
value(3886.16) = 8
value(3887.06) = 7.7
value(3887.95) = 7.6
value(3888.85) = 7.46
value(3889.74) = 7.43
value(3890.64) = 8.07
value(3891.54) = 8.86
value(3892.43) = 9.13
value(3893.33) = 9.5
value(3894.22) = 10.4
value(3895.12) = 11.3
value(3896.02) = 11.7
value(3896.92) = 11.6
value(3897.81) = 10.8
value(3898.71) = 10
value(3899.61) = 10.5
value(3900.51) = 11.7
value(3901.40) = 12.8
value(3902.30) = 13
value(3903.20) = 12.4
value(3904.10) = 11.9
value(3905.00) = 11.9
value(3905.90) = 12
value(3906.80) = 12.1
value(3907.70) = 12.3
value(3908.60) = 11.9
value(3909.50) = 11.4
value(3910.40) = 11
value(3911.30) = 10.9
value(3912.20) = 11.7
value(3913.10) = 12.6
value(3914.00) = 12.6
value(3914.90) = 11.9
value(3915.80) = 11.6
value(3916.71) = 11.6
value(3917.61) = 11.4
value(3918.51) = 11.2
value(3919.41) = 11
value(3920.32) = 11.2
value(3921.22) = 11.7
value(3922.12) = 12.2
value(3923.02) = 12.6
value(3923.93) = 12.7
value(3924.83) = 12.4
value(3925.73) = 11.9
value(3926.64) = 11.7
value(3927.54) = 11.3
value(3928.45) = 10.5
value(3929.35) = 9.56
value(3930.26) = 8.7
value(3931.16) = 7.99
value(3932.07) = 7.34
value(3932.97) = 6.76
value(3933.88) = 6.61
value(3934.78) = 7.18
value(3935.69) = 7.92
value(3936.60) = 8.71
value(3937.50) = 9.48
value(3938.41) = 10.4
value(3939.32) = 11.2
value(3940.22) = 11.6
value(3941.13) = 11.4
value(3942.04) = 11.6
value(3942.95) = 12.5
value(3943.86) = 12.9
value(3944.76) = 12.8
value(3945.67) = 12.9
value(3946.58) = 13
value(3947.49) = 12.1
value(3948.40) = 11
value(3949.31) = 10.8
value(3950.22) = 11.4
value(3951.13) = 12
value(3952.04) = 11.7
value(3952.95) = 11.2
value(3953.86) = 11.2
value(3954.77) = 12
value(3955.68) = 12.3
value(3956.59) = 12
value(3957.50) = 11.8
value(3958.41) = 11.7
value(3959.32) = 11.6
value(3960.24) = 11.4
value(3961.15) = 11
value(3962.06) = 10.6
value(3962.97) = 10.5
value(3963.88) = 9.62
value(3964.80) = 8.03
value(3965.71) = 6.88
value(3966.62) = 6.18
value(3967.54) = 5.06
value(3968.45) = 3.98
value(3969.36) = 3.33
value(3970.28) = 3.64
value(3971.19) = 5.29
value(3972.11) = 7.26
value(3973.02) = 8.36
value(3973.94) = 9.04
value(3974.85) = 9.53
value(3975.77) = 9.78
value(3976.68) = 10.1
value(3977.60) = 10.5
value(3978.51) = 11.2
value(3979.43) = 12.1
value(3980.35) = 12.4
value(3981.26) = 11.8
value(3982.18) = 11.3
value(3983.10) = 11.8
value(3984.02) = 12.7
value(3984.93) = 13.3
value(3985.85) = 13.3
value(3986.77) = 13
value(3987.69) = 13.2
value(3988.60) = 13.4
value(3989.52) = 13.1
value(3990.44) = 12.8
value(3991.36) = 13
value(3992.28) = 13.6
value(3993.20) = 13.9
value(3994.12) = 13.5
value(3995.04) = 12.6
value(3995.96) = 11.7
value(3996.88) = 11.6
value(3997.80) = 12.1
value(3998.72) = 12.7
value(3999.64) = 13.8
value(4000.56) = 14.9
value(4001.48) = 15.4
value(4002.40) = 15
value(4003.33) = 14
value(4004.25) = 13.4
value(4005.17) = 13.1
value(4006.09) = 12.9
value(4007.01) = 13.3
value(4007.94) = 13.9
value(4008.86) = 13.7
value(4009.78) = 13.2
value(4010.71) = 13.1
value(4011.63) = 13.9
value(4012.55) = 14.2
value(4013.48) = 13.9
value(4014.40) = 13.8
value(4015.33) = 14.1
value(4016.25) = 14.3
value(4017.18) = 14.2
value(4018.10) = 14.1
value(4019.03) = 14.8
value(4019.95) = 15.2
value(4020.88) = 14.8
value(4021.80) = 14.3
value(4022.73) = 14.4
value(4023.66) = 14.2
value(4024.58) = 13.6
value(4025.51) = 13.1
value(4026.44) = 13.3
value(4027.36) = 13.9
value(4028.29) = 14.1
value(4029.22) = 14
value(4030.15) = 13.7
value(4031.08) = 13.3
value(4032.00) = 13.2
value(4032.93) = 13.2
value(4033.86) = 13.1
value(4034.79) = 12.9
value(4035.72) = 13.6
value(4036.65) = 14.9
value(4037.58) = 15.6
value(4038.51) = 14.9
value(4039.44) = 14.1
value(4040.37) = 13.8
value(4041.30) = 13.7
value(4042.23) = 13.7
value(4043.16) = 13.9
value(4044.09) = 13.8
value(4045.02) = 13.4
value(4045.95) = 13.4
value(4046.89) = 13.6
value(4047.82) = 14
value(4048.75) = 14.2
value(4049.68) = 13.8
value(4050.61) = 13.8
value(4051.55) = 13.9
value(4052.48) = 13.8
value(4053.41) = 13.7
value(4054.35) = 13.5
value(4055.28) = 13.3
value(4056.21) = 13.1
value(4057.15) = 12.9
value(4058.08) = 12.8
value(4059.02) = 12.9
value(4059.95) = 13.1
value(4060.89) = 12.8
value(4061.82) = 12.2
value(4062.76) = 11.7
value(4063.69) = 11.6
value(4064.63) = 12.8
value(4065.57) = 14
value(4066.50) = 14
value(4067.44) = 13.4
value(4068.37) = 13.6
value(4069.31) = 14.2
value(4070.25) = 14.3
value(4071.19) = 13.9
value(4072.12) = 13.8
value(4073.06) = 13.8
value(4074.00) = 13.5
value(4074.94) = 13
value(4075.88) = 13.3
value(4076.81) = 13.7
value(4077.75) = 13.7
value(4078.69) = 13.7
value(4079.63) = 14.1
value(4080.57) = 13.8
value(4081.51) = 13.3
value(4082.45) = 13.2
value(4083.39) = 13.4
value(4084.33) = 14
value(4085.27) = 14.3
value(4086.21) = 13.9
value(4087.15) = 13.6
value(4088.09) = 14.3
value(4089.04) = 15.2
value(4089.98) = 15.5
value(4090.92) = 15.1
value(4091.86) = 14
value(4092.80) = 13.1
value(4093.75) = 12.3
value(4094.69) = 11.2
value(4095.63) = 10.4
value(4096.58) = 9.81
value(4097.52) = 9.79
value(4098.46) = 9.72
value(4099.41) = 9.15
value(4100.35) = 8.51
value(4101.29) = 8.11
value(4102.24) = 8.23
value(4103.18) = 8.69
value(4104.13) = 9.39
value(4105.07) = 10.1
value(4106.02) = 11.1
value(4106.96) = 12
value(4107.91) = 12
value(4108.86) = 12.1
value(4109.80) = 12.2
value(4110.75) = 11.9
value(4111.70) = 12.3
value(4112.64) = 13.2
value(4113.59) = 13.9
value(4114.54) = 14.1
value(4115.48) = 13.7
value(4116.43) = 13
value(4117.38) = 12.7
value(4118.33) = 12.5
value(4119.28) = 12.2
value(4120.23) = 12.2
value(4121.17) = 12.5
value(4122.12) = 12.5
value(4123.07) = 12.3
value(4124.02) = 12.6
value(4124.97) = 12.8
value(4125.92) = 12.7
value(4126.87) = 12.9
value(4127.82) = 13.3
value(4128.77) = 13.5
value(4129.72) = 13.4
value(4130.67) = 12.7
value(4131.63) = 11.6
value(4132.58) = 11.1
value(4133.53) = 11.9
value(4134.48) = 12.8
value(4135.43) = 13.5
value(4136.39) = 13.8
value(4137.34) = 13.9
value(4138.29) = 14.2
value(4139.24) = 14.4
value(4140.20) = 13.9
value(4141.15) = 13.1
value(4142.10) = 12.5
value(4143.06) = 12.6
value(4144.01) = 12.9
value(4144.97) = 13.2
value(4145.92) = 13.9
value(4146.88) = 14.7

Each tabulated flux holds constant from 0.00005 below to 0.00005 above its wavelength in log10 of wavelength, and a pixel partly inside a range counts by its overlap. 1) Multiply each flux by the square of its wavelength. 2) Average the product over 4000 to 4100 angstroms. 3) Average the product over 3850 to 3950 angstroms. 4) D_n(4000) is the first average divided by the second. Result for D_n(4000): 1.30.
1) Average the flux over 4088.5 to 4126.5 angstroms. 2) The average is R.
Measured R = 11.9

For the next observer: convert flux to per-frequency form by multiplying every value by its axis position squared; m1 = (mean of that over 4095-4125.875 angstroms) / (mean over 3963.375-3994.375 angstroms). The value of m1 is 1.2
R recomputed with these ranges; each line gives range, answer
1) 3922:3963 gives 10.9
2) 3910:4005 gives 11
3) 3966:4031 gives 12.3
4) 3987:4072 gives 13.6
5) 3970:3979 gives 8.58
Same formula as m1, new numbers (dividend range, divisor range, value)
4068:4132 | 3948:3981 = 1.39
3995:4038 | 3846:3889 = 1.28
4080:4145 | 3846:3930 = 1.22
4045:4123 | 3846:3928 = 1.22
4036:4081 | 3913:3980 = 1.40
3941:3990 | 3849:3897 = 0.99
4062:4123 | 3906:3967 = 1.24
